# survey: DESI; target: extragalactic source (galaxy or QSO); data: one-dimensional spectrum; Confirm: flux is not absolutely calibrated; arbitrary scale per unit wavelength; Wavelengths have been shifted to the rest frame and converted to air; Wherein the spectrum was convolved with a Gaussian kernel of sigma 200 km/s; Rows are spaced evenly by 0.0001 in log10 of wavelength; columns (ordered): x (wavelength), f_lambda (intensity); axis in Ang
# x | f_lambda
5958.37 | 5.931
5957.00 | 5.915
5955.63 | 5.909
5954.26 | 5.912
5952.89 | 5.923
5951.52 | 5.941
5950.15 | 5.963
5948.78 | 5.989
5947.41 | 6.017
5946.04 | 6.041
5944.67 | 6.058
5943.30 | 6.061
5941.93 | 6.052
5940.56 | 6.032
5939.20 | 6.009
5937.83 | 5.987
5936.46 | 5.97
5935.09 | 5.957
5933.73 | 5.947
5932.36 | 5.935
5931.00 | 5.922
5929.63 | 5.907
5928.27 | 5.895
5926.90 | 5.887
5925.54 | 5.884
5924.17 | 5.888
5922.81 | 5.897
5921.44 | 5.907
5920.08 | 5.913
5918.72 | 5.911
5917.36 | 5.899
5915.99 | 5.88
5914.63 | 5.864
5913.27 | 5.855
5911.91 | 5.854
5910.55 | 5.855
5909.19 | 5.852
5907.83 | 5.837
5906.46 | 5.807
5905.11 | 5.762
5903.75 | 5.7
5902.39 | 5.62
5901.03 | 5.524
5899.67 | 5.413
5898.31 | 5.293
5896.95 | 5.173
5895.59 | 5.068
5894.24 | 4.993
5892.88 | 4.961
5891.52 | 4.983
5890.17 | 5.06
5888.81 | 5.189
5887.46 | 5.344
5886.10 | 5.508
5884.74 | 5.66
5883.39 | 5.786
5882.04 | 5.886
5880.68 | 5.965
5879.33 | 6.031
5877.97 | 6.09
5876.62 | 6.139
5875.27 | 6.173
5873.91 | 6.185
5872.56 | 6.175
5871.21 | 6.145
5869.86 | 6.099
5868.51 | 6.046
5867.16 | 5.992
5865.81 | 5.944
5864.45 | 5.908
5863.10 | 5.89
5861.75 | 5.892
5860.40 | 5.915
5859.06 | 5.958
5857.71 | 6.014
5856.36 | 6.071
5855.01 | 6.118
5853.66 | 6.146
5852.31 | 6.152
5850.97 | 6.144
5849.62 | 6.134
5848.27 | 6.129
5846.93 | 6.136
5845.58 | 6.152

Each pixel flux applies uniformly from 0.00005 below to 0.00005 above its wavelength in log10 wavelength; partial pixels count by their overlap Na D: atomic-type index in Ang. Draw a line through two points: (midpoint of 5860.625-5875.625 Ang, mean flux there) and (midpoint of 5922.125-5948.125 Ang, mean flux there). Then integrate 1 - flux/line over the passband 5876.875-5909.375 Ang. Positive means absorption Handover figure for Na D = 2.6 Ang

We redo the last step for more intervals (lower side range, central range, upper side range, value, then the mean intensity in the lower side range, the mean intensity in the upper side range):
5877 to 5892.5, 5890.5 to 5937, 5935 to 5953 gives 0.7 Ang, 5.59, 6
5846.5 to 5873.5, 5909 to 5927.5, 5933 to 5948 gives 0.4 Ang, 6.05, 6.01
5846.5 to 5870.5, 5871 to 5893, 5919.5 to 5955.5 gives 1.0 Ang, 6.04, 5.96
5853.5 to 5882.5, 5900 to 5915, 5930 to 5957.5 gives 0.6 Ang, 6.03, 5.98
